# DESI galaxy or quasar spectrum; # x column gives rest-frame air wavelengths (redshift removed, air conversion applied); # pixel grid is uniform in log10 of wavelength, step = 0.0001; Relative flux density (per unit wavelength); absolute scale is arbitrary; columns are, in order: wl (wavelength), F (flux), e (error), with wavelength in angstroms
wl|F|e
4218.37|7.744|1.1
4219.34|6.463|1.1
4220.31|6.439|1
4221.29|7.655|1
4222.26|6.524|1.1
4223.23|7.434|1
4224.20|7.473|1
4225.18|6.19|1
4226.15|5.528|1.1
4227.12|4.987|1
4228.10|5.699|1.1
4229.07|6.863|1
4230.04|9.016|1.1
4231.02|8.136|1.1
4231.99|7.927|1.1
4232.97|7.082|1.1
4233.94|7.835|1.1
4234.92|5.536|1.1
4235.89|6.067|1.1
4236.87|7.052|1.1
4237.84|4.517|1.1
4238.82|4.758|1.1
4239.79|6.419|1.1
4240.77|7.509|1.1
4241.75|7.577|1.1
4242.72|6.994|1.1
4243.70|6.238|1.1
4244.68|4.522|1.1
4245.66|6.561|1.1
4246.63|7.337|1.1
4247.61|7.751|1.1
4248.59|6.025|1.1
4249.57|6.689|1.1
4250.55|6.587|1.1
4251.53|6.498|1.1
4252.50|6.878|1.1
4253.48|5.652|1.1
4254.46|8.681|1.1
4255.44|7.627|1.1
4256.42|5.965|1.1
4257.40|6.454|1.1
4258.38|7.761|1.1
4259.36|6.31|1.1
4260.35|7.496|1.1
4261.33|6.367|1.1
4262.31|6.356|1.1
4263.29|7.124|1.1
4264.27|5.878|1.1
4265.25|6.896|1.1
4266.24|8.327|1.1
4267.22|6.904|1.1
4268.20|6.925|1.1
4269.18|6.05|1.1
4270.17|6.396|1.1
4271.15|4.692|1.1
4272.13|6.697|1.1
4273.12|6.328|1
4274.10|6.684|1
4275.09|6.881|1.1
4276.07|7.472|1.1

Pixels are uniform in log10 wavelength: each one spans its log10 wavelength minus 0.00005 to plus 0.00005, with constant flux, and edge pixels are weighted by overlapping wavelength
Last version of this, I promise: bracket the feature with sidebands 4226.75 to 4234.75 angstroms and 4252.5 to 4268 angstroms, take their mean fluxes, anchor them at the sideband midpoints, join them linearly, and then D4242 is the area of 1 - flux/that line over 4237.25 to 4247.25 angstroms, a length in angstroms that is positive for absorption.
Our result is 1.1 angstroms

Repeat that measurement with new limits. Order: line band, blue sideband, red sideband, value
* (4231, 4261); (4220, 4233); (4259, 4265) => 0.2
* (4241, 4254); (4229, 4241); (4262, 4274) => 0.2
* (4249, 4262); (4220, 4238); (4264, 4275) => -0.4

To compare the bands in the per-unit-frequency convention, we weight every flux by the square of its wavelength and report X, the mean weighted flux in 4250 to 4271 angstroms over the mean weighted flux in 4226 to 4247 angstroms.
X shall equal 1.04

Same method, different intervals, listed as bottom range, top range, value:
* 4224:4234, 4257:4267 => 1.01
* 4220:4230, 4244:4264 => 1.03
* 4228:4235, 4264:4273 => 0.89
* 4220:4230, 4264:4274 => 1.01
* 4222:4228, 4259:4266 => 1.08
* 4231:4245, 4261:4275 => 1.02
